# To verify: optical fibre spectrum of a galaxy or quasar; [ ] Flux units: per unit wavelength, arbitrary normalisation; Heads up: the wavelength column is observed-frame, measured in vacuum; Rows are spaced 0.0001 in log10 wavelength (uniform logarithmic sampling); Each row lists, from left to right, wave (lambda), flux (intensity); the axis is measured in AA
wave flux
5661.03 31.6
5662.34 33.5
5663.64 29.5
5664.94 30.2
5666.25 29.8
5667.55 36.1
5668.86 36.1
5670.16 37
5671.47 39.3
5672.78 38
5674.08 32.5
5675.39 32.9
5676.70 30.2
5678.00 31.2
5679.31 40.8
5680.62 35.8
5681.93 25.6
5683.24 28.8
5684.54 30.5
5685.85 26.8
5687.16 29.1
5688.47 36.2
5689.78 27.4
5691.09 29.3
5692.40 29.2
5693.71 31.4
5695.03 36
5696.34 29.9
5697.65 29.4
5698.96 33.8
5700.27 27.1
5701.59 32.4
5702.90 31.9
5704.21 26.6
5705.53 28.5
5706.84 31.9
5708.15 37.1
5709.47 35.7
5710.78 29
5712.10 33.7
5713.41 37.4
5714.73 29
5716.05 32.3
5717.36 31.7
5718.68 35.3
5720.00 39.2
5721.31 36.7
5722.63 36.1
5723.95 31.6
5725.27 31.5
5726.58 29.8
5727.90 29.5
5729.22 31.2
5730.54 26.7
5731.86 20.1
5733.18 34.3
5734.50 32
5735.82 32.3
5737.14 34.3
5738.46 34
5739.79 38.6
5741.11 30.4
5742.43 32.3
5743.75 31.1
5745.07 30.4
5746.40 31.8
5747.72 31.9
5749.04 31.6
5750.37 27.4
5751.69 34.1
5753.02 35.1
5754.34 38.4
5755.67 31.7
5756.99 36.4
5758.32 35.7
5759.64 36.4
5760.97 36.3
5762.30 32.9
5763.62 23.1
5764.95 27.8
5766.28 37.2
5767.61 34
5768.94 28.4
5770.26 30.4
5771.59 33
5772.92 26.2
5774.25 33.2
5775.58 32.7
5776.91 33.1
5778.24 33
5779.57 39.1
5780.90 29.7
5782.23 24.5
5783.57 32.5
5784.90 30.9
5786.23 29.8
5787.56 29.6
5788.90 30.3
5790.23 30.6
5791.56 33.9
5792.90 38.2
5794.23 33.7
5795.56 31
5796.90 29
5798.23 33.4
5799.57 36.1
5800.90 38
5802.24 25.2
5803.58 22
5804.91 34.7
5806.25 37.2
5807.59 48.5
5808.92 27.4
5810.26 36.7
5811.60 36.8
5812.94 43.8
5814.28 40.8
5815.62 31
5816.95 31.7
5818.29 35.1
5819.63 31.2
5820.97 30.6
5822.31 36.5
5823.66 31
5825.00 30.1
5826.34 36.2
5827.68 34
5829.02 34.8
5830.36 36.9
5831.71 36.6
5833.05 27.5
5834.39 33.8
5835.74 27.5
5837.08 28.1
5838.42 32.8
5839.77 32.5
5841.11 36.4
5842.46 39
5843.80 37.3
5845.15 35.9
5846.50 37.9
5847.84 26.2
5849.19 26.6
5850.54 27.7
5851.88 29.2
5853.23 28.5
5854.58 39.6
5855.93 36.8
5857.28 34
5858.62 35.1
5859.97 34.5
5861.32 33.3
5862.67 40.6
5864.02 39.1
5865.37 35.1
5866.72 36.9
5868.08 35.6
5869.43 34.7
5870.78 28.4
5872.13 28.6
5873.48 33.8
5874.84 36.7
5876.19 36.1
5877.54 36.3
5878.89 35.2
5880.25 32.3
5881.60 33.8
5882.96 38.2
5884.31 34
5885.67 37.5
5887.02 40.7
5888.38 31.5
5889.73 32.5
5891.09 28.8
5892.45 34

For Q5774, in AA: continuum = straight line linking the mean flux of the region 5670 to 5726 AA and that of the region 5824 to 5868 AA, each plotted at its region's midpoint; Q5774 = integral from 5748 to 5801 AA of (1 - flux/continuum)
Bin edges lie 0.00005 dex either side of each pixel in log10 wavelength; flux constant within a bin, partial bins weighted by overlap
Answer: 1.2 AA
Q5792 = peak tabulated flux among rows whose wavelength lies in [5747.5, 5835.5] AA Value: 48.5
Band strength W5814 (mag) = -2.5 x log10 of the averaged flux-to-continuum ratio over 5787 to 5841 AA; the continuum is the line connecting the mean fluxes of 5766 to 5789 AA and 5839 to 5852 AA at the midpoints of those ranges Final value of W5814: -0.04 mag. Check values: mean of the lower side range 31.5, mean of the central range 33.4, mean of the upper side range 33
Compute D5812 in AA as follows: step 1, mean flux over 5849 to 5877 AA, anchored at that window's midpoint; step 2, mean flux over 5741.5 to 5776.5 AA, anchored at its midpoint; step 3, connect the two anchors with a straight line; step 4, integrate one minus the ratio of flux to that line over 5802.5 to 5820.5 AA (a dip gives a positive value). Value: -0.9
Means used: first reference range 32.3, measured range 34.9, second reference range 34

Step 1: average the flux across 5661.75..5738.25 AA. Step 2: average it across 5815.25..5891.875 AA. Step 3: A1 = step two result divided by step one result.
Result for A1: 1.05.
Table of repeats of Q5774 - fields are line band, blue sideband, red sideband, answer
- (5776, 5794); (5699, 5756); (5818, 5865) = 0.5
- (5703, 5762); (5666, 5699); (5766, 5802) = -0.7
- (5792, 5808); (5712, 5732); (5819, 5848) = -0.3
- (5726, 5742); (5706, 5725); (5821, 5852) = 1.3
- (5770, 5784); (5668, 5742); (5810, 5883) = 0.7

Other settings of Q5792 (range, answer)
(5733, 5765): 38.6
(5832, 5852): 39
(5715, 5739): 39.2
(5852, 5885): 40.6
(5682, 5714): 37.4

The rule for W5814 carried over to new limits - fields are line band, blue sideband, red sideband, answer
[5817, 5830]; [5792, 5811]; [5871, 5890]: 0.021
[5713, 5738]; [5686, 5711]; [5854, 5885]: -0.013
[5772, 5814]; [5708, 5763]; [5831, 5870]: 0.010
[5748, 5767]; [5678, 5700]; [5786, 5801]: -0.031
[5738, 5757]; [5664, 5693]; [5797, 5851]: 0.003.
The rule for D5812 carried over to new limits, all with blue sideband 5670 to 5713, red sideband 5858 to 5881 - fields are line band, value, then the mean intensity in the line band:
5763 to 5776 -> 1.0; 30.6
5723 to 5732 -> 0.9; 29.4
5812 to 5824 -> -0.3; 34.8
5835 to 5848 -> 0.3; 33.6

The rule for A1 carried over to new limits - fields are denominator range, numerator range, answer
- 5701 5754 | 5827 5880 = 1.05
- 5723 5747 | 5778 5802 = 1.03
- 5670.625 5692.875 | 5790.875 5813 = 1.07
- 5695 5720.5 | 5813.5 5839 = 1.02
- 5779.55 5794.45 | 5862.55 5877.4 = 1.11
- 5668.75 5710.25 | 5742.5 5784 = 1.00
